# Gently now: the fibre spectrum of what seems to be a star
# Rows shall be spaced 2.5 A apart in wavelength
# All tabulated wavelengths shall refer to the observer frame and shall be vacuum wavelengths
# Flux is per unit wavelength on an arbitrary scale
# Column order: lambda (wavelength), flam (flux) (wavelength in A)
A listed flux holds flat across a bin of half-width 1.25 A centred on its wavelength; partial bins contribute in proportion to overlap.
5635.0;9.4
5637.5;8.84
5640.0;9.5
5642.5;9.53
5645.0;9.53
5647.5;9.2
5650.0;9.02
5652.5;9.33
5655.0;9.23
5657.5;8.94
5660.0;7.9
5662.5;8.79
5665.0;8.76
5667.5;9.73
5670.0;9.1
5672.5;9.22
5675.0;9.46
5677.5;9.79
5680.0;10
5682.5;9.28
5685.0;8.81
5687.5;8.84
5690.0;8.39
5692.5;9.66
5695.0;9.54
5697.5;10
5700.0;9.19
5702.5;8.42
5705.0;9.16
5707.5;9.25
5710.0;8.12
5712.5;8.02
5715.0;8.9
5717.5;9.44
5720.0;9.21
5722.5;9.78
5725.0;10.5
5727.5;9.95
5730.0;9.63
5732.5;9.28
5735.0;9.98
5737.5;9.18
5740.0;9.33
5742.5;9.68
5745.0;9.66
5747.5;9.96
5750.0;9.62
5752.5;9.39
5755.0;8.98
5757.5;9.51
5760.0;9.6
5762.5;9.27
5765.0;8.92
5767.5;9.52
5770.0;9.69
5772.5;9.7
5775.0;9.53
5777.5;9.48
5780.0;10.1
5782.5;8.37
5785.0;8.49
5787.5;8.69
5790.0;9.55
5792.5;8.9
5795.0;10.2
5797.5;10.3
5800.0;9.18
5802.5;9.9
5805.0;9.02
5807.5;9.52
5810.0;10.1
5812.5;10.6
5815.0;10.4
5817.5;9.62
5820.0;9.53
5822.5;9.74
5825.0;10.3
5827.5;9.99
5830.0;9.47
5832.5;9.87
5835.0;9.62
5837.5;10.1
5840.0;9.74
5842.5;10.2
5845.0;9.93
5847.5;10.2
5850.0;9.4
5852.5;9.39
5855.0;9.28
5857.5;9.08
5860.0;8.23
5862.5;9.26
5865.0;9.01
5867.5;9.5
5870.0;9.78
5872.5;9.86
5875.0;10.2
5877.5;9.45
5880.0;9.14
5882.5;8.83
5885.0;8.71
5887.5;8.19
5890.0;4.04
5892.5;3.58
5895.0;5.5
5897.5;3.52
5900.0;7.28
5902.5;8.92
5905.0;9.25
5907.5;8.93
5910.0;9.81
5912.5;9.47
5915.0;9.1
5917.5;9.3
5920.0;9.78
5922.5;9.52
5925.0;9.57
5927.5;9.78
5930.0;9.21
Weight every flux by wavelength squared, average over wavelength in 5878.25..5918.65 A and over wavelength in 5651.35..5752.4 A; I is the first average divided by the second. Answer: 0.89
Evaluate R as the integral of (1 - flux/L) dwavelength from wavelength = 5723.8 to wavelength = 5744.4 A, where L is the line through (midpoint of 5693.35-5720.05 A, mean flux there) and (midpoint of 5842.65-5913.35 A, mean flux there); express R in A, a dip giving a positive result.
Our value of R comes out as -1.72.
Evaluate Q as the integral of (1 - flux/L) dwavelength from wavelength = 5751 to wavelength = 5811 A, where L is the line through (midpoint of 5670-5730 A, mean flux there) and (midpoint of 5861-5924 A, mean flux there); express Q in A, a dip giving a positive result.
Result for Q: -3.5 A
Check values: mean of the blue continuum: 9.26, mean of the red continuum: 8.4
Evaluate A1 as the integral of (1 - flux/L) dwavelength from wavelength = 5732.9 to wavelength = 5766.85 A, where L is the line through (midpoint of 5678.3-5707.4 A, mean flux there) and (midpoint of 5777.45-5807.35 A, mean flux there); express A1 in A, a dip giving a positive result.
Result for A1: -0.6 A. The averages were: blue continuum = 9.22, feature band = 9.46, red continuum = 9.35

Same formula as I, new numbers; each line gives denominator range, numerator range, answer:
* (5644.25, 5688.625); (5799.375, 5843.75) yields 1.13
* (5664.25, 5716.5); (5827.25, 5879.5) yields 1.11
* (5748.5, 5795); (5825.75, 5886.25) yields 1.05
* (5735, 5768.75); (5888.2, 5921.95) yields 0.85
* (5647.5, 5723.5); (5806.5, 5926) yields 1.06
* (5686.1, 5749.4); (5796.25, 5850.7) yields 1.10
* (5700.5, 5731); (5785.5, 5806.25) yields 1.05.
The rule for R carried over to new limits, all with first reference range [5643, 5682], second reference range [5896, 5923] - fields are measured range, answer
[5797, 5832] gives -4.00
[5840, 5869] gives -2.37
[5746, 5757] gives -0.63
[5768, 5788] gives -0.84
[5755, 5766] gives -0.42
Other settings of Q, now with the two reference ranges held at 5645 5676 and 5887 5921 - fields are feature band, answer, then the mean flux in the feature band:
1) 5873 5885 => -2.51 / 9.36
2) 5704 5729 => -1.46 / 9.24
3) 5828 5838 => -2.16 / 9.76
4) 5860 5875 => -3.12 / 9.44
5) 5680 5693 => -0.20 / 9.05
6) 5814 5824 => -2.11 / 9.82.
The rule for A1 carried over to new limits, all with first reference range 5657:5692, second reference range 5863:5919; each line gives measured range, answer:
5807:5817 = -1.9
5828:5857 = -4.4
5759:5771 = -0.9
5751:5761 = -0.7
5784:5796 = -0.7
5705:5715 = 0.4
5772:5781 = -1.0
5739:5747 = -0.7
